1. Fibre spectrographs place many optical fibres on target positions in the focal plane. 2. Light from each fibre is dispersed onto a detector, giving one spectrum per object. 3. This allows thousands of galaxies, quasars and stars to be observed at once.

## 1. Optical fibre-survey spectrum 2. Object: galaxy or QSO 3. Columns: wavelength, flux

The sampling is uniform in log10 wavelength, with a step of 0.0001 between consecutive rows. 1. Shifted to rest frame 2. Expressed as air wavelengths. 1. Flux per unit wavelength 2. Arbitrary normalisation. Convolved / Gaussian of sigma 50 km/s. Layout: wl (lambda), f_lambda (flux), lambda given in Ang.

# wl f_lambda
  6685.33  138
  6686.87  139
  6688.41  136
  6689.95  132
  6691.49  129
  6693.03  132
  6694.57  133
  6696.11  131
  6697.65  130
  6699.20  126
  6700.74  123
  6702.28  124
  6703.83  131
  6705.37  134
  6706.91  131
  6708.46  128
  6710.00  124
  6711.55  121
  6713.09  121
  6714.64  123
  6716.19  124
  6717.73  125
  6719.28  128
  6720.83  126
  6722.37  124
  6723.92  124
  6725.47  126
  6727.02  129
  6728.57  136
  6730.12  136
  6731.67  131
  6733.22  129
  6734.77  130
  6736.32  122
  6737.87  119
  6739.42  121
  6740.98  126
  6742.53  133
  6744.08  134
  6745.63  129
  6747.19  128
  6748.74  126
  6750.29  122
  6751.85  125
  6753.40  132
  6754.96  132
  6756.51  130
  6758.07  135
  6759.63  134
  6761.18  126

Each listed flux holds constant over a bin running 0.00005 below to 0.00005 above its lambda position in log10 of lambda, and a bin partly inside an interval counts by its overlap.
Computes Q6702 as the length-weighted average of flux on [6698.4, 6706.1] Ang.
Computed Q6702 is 127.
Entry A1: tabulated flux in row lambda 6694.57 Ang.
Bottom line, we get 133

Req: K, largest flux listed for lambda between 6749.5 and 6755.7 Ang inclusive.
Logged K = 132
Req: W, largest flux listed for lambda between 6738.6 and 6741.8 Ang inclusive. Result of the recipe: 126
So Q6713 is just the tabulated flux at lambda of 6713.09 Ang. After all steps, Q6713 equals 121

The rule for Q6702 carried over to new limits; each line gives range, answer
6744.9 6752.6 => 126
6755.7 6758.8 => 133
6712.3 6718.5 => 123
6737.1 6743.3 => 125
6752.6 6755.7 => 132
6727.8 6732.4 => 134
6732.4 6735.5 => 130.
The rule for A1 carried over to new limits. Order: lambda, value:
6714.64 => 123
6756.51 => 130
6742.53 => 133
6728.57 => 136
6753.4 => 132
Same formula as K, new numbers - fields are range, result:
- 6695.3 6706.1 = 134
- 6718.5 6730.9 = 136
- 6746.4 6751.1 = 128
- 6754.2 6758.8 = 135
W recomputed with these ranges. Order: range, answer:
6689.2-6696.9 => 133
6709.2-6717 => 124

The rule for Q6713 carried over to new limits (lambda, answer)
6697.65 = 130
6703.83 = 131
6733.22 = 129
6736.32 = 122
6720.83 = 126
